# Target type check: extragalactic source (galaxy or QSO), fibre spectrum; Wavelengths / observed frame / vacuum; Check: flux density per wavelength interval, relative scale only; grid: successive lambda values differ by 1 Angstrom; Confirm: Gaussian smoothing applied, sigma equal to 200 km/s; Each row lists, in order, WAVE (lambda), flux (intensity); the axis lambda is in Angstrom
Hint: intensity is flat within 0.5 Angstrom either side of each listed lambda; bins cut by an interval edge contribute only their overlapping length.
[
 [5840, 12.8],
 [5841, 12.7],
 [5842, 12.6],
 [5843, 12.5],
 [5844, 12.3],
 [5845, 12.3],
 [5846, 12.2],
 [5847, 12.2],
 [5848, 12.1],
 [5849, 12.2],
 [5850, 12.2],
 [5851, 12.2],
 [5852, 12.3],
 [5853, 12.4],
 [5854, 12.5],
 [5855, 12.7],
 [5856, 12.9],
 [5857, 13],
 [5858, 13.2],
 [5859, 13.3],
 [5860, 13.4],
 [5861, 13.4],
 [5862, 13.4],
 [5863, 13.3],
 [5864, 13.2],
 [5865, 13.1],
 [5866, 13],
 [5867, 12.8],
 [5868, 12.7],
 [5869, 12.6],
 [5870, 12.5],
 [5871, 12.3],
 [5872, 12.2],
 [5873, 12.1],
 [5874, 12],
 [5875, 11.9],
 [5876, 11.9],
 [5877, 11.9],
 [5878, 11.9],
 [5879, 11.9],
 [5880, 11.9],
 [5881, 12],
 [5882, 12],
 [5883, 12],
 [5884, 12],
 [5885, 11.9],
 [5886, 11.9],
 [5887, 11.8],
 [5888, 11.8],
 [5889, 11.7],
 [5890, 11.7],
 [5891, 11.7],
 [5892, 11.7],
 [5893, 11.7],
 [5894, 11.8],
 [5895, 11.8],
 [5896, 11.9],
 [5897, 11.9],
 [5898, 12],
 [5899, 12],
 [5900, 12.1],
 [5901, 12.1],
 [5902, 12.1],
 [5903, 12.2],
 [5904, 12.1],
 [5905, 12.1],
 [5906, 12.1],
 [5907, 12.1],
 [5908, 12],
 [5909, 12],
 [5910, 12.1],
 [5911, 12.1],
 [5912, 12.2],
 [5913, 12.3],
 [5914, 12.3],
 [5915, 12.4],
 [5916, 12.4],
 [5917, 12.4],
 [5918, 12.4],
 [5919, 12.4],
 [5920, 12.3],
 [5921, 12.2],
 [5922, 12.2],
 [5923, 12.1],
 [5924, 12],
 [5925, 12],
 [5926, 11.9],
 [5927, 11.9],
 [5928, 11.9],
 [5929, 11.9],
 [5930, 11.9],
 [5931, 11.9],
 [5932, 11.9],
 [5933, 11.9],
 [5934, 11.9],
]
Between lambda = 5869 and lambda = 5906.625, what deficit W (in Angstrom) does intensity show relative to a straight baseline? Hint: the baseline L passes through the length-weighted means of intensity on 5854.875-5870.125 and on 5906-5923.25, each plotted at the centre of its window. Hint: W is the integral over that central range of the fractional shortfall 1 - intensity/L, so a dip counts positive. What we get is 2.0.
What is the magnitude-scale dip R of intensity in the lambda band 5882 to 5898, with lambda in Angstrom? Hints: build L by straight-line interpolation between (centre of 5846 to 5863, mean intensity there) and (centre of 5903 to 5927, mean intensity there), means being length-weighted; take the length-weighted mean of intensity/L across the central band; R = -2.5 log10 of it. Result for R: 0.05 mag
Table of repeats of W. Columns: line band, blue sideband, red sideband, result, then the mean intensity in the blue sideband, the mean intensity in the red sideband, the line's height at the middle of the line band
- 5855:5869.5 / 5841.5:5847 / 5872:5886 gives -1.1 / 12.4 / 12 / 12.2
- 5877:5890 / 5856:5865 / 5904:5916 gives 0.9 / 13.2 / 12.2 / 12.7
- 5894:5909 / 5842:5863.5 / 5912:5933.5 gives 0.3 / 12.7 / 12.1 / 12.3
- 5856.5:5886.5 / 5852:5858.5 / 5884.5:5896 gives -0.5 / 12.7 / 11.8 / 12.3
